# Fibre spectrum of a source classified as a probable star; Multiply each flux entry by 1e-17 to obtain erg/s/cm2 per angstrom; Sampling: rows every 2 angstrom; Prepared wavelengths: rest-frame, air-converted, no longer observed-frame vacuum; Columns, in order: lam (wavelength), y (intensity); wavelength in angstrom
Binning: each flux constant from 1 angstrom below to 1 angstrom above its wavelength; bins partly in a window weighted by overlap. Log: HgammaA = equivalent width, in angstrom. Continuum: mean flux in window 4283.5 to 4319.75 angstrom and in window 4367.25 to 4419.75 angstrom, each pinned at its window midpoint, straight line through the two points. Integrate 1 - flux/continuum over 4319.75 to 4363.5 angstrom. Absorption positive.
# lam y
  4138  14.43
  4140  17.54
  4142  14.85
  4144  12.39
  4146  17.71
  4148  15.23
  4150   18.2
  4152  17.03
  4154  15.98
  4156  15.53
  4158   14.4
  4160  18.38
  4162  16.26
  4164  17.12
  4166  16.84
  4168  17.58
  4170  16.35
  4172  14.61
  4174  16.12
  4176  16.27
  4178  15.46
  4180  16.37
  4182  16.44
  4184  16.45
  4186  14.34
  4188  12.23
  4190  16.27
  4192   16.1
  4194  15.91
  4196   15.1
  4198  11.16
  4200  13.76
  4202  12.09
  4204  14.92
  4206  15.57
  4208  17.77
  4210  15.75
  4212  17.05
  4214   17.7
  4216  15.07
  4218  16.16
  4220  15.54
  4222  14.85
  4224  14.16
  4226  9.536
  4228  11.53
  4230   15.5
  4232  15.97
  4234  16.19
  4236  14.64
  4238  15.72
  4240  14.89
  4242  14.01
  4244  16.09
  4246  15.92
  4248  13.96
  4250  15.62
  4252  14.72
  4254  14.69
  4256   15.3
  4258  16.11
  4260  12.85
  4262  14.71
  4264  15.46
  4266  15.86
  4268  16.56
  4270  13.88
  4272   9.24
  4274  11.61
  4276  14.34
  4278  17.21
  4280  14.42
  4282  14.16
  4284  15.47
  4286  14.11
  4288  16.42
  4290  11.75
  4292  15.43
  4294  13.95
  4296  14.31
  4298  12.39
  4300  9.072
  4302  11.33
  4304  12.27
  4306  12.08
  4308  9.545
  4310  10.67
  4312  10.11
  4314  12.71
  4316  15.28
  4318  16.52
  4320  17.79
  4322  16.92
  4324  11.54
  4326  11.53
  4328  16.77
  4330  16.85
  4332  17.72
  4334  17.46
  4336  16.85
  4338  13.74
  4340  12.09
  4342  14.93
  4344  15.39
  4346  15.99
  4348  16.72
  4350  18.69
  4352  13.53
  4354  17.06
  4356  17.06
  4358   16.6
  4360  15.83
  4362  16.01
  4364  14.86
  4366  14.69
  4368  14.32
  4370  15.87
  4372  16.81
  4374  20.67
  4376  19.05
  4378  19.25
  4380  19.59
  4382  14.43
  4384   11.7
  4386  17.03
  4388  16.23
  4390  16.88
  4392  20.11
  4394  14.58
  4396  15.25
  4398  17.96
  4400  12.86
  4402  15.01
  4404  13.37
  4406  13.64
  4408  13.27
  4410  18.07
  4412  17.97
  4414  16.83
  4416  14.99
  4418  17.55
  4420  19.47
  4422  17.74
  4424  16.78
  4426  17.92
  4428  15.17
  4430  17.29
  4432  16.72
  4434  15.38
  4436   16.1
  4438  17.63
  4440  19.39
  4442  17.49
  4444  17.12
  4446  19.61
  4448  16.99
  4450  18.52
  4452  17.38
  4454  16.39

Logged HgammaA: -3.8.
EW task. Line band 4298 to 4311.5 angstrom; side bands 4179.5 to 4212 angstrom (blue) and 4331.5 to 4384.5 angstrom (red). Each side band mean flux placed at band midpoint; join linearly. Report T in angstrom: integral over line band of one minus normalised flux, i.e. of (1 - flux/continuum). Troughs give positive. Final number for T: 4.2 angstrom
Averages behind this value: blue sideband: 15.1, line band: 10.9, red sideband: 16.2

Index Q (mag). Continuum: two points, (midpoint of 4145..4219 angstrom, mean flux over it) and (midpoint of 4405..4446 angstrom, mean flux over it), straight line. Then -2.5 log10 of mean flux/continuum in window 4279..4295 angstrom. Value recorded 0.13 mag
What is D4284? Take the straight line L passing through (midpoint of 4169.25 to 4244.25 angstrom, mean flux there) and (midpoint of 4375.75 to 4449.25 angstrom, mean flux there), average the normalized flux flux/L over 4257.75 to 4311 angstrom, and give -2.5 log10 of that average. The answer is 0.16 mag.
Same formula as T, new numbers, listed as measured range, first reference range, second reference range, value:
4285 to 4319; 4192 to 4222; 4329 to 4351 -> 6.4 angstrom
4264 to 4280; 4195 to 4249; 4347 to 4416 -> 1.1 angstrom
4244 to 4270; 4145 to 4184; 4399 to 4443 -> 2.0 angstrom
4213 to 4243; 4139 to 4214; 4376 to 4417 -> 2.0 angstrom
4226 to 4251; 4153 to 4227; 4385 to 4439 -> 1.4 angstrom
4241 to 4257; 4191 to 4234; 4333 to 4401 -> 0.1 angstrom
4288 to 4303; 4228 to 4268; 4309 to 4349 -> 2.1 angstrom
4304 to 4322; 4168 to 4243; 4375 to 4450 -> 3.0 angstrom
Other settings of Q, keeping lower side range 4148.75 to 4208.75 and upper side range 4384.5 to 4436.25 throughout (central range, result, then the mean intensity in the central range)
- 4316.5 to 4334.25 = 0.016 mag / 15.8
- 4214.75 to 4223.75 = 0.029 mag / 15.4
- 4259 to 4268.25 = 0.065 mag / 15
